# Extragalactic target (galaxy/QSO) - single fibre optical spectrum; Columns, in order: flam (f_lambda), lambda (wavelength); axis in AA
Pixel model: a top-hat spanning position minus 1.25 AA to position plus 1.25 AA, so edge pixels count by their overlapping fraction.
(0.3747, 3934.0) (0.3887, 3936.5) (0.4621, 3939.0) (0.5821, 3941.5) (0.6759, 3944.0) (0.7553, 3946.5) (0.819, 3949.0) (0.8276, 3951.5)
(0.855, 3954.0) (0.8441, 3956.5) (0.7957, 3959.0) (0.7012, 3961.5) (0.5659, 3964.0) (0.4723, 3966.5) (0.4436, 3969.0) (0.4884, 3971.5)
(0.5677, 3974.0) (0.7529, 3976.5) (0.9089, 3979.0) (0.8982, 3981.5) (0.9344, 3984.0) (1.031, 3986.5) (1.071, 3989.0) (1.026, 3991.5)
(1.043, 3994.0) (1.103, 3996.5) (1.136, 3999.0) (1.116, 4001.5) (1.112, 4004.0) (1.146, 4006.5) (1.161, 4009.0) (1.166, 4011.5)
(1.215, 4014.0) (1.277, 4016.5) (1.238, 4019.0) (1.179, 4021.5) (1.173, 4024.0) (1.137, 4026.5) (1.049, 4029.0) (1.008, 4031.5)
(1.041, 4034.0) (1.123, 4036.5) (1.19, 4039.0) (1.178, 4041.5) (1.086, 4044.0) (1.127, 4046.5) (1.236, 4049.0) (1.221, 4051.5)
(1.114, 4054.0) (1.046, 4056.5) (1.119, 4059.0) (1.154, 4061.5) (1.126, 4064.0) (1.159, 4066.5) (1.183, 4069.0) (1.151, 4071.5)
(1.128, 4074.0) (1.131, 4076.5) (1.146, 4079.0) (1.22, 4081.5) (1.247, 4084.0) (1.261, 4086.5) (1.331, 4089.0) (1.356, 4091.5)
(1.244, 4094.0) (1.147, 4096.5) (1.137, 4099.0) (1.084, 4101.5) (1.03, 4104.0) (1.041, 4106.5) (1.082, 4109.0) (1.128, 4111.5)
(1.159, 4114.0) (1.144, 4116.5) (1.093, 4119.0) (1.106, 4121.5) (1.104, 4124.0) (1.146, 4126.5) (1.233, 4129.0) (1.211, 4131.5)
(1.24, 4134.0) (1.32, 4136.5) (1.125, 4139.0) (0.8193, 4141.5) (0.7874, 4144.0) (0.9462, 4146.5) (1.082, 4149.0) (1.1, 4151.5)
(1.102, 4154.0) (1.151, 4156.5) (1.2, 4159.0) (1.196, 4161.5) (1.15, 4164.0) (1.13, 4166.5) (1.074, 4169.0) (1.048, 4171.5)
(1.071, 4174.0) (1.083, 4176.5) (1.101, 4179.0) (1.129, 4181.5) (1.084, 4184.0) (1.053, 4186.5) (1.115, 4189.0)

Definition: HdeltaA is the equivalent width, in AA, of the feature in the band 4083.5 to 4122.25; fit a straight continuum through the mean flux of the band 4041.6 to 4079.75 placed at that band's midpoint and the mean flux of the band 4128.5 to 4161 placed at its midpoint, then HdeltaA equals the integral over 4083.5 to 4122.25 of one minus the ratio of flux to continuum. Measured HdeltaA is -1.4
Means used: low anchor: 1.14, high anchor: 1.1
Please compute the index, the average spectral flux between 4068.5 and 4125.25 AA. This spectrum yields 1.16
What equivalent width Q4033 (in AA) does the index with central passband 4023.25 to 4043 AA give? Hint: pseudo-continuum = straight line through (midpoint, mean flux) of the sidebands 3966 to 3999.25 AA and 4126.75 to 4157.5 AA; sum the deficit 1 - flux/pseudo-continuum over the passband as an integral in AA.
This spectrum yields -3.9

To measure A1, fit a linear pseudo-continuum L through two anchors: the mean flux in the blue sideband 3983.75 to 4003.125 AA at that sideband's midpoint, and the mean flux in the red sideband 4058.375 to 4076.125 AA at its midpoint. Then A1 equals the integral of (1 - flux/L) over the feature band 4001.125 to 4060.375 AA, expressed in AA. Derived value -2.1 AA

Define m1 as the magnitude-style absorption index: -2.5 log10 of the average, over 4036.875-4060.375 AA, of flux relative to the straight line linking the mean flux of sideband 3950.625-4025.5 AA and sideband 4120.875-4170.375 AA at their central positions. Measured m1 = -0.14 mag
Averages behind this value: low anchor 0.943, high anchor 1.11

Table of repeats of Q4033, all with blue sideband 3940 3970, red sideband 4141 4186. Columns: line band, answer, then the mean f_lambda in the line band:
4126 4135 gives -1.8 AA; 1.21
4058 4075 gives -4.7 AA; 1.15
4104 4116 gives -1.5 AA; 1.1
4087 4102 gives -4.4 AA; 1.23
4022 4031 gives -3.2 AA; 1.12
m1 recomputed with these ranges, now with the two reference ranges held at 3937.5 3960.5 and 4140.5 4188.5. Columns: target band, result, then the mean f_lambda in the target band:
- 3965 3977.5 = 0.38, 0.541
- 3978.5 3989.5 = -0.22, 0.966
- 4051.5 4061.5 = -0.23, 1.12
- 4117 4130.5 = -0.13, 1.14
